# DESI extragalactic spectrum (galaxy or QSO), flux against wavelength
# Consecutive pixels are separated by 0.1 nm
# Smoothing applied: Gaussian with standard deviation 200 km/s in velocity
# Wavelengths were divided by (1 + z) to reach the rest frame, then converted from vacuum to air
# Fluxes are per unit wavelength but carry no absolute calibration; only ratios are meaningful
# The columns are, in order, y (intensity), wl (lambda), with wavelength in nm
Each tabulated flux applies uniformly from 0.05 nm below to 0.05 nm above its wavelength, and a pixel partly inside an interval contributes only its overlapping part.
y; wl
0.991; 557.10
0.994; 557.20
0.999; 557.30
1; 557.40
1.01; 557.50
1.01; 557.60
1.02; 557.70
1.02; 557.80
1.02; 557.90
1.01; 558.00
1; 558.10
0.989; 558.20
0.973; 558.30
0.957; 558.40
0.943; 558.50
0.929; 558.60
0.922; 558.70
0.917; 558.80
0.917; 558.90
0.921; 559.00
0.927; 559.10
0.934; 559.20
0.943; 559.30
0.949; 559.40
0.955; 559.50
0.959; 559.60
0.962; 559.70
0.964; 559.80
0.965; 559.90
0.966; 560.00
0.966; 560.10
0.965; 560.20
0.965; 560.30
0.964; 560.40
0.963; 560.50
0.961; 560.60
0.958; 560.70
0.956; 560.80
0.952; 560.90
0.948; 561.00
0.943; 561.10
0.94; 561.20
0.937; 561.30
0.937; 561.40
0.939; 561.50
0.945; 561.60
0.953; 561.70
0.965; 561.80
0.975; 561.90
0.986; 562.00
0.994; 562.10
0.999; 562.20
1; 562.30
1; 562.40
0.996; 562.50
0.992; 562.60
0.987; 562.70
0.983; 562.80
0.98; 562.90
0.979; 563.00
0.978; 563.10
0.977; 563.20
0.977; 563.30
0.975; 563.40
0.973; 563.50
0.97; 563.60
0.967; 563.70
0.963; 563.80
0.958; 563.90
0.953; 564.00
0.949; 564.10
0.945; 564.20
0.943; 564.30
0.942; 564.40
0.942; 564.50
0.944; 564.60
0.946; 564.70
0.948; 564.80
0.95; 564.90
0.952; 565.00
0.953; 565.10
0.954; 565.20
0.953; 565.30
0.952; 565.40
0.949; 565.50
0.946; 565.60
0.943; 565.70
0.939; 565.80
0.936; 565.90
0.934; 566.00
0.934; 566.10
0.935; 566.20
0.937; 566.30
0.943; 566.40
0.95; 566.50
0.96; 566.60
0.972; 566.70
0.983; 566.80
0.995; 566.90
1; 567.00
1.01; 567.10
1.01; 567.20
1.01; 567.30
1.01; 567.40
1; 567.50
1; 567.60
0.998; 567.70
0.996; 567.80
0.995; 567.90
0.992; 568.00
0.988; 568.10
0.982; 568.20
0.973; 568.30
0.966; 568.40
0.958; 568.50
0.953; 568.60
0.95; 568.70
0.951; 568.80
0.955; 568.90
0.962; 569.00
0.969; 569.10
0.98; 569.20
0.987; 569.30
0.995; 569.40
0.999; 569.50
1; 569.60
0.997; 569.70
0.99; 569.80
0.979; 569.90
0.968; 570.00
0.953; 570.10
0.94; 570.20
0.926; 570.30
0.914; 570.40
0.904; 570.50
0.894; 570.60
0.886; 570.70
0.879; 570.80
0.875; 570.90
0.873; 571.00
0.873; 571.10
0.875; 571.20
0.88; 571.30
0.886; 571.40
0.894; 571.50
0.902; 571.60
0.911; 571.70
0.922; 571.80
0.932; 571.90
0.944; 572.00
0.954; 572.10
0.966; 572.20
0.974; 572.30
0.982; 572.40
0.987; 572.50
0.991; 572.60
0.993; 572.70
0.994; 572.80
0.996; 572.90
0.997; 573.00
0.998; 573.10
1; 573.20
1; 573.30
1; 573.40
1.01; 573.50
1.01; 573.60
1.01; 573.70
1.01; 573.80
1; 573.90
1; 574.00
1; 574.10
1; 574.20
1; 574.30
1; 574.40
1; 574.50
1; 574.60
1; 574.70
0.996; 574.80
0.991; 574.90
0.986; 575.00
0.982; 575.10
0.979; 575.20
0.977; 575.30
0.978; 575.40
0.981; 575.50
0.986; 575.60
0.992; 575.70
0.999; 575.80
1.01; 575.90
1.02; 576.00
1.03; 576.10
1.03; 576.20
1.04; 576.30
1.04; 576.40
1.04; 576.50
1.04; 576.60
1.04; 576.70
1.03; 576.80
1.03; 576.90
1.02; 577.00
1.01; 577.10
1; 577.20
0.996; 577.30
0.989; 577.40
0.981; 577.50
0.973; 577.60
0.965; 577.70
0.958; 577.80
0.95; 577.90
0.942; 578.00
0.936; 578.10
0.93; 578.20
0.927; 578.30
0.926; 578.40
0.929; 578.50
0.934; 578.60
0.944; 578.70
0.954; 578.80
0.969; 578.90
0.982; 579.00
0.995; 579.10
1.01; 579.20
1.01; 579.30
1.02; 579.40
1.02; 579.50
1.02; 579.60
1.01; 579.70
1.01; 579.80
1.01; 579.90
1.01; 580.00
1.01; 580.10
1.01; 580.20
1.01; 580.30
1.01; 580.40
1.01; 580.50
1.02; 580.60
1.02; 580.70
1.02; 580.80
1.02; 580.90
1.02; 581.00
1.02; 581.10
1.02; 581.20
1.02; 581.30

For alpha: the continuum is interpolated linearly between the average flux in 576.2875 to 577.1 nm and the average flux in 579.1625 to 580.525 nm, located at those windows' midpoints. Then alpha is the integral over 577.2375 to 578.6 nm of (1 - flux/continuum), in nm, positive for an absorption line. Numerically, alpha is 0.095 nm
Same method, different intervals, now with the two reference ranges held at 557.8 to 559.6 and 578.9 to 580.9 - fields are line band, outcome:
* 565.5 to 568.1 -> 0.01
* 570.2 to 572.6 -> 0.17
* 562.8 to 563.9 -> -0.01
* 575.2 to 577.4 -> -0.03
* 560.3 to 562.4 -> 0.00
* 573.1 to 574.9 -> -0.01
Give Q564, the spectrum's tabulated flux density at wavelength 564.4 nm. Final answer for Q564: 0.942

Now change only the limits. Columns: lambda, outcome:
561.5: 0.939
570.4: 0.914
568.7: 0.95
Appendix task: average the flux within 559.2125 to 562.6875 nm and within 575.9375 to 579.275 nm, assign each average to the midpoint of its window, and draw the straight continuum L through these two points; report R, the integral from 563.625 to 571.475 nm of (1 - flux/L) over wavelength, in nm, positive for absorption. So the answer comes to 0.15 nm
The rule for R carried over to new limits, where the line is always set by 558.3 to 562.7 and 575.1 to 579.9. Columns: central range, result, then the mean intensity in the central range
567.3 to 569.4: -0.015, 0.979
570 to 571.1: 0.080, 0.906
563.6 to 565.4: 0.025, 0.951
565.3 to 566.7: 0.034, 0.944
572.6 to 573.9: -0.025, 1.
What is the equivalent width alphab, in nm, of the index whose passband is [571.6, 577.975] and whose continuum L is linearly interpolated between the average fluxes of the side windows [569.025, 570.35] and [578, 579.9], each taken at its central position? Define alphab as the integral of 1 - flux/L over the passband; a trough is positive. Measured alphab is -0.121 nm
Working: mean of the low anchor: 0.975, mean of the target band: 0.993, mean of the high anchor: 0.974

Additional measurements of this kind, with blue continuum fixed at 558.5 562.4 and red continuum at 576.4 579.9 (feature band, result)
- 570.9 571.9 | 0.084 nm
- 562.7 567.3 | 0.009 nm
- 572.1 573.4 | -0.017 nm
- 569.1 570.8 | 0.028 nm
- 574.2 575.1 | -0.015 nm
